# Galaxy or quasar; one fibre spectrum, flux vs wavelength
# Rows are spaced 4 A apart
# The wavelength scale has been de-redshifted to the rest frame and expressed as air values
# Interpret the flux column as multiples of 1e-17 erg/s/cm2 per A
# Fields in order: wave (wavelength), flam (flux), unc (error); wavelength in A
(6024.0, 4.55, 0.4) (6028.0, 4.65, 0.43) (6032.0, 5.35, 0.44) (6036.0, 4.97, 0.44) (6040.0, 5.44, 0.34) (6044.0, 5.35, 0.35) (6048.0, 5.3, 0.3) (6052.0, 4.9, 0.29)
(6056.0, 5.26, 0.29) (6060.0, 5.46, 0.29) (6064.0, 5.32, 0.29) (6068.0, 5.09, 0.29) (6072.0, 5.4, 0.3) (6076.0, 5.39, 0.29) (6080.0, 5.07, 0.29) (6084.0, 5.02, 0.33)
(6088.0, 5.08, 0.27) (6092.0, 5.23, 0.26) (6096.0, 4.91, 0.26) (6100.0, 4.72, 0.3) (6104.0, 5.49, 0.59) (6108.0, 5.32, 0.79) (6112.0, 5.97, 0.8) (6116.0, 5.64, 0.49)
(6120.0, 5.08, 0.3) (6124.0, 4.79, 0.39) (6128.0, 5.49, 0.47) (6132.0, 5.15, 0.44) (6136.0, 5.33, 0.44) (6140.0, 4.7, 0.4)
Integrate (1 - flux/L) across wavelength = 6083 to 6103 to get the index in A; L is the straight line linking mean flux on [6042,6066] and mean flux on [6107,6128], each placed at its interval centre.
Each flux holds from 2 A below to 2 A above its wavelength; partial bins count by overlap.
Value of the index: 1.19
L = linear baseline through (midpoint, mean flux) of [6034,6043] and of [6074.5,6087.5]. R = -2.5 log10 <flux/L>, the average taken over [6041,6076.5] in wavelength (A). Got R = -0.02 mag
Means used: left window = 5.22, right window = 5.14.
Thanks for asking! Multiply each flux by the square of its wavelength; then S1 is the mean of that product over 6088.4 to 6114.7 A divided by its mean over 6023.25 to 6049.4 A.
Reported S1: 1.1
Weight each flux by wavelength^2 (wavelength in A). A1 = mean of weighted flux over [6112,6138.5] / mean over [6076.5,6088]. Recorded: 1.1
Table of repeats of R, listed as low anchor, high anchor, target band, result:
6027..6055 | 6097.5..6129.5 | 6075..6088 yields 0.02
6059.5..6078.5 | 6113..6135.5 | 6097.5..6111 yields 0.01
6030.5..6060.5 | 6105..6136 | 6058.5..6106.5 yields 0.02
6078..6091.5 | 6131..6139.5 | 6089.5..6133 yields -0.03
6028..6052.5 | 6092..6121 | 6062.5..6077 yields -0.01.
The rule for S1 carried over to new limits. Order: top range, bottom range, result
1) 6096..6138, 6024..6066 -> 1.05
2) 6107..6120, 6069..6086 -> 1.08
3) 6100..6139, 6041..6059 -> 1.04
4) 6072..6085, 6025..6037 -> 1.07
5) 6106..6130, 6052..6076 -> 1.04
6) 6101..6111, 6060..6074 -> 1.03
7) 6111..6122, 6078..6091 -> 1.10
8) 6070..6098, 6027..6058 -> 1.01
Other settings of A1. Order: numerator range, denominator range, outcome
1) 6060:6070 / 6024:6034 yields 1.08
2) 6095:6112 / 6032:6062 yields 1.01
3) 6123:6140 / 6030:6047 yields 1.01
